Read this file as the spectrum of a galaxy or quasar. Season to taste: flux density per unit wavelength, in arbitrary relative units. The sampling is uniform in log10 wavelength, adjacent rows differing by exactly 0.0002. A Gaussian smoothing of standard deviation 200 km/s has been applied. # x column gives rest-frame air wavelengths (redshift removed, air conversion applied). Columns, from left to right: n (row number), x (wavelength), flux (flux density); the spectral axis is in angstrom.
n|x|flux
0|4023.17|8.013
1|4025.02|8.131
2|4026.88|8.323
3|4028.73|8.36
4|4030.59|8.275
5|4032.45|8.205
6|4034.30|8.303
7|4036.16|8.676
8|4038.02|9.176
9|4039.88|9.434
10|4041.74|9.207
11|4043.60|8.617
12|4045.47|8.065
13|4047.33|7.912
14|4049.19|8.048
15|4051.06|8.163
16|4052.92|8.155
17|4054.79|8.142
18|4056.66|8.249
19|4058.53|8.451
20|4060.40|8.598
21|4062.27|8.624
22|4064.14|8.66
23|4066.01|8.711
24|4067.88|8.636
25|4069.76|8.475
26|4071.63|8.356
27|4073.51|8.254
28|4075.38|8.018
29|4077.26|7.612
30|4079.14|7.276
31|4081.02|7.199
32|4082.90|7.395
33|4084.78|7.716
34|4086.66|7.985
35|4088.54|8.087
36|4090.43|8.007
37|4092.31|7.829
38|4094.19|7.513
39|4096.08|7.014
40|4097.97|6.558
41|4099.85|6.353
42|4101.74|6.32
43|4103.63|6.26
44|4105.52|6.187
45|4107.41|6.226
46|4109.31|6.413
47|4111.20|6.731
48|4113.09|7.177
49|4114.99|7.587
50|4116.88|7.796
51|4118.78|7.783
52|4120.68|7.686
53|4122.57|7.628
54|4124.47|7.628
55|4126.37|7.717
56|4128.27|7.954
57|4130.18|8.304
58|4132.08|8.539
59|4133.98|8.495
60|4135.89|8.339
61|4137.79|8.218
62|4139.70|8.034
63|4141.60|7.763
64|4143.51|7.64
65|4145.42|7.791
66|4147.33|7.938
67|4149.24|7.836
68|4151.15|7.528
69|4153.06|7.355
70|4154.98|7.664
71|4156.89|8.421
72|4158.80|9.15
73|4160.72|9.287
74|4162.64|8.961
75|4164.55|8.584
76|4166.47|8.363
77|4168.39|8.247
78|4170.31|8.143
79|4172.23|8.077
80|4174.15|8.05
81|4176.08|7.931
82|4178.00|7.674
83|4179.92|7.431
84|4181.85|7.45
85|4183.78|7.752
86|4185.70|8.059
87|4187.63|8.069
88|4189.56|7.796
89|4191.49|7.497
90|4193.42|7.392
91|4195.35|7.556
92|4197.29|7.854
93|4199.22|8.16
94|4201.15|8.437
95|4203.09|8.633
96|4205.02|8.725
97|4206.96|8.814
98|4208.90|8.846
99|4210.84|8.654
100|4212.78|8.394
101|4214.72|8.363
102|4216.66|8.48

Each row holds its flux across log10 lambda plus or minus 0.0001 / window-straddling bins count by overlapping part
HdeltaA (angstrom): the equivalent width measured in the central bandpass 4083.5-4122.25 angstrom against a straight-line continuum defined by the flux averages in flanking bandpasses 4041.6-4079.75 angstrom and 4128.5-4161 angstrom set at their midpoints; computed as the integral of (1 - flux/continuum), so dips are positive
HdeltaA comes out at 4.8 angstrom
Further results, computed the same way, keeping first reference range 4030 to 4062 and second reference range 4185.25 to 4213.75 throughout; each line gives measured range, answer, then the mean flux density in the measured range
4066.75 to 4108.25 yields 4.74 angstrom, 7.43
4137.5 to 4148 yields 0.53 angstrom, 7.87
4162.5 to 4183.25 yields 0.50 angstrom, 8.04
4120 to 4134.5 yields 0.58 angstrom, 7.99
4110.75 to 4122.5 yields 1.17 angstrom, 7.51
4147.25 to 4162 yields 0.16 angstrom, 8.18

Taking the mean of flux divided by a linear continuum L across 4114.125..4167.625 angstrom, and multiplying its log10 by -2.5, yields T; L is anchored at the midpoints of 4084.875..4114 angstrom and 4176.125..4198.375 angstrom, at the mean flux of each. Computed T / -0.105 mag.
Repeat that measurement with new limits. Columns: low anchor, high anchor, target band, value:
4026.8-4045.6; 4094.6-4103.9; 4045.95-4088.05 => -0.07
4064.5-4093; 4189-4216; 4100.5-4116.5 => 0.21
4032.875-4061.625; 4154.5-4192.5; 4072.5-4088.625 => 0.09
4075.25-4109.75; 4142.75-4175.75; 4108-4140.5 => -0.01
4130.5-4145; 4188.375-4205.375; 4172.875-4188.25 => 0.03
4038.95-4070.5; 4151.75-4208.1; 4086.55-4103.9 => 0.16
